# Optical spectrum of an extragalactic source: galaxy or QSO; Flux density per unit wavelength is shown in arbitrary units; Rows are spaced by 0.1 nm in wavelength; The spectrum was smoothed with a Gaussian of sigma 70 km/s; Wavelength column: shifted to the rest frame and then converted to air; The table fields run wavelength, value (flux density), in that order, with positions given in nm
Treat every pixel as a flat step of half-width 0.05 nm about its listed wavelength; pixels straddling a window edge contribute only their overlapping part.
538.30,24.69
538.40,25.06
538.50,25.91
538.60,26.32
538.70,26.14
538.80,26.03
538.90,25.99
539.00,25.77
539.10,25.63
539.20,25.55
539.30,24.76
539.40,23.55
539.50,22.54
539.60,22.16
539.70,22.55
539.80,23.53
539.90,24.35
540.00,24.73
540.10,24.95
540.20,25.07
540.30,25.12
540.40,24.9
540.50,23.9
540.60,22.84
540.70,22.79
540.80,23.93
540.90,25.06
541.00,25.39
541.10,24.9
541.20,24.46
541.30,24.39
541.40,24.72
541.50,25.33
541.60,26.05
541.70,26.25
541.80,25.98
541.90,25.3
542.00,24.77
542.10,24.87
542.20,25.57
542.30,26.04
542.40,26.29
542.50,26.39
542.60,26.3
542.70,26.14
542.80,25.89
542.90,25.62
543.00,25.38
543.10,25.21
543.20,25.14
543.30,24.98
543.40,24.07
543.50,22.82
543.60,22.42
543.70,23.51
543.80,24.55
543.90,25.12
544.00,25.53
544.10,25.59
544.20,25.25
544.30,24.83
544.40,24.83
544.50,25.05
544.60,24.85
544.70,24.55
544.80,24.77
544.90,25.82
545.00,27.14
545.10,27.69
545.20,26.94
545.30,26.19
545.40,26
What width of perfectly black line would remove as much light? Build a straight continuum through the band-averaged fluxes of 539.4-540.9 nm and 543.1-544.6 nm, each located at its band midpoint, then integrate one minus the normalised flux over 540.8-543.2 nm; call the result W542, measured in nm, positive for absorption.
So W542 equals -0.123 nm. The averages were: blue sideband 23.8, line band 25.5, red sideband 24.6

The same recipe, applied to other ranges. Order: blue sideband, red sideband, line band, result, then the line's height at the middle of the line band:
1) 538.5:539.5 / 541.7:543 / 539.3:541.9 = 0.12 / 25.6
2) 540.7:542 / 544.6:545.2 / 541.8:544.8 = 0.06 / 25.6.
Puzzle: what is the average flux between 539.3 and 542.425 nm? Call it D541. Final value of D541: 24.6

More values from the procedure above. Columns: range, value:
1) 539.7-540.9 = 24.2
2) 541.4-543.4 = 25.6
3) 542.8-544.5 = 24.7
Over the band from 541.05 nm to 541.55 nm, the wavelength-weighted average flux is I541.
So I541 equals 24.8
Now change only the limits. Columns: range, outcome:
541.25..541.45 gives 24.6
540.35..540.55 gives 24.4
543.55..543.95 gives 23.9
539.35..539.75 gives 22.7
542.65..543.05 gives 25.8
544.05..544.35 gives 25.2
